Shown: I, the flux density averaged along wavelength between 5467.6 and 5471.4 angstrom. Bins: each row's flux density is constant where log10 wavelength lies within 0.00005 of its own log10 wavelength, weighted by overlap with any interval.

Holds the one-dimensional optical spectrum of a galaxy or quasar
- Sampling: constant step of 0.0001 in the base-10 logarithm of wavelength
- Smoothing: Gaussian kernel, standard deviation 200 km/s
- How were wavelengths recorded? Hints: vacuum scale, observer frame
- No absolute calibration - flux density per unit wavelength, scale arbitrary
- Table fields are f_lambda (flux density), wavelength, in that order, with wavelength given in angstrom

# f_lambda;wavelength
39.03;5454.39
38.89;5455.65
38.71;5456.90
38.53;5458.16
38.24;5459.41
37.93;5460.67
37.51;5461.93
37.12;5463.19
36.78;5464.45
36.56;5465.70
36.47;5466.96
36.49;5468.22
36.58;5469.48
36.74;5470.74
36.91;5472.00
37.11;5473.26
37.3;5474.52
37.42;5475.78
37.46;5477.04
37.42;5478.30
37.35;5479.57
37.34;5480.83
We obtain 36.6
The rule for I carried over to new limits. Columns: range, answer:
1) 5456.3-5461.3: 38.3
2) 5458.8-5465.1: 37.5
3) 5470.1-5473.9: 36.9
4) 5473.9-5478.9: 37.4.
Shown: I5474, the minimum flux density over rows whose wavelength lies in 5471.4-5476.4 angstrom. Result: 36.91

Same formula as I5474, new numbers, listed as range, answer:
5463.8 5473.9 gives 36.47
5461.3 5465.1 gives 36.78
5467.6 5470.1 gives 36.49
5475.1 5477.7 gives 37.42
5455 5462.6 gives 37.51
